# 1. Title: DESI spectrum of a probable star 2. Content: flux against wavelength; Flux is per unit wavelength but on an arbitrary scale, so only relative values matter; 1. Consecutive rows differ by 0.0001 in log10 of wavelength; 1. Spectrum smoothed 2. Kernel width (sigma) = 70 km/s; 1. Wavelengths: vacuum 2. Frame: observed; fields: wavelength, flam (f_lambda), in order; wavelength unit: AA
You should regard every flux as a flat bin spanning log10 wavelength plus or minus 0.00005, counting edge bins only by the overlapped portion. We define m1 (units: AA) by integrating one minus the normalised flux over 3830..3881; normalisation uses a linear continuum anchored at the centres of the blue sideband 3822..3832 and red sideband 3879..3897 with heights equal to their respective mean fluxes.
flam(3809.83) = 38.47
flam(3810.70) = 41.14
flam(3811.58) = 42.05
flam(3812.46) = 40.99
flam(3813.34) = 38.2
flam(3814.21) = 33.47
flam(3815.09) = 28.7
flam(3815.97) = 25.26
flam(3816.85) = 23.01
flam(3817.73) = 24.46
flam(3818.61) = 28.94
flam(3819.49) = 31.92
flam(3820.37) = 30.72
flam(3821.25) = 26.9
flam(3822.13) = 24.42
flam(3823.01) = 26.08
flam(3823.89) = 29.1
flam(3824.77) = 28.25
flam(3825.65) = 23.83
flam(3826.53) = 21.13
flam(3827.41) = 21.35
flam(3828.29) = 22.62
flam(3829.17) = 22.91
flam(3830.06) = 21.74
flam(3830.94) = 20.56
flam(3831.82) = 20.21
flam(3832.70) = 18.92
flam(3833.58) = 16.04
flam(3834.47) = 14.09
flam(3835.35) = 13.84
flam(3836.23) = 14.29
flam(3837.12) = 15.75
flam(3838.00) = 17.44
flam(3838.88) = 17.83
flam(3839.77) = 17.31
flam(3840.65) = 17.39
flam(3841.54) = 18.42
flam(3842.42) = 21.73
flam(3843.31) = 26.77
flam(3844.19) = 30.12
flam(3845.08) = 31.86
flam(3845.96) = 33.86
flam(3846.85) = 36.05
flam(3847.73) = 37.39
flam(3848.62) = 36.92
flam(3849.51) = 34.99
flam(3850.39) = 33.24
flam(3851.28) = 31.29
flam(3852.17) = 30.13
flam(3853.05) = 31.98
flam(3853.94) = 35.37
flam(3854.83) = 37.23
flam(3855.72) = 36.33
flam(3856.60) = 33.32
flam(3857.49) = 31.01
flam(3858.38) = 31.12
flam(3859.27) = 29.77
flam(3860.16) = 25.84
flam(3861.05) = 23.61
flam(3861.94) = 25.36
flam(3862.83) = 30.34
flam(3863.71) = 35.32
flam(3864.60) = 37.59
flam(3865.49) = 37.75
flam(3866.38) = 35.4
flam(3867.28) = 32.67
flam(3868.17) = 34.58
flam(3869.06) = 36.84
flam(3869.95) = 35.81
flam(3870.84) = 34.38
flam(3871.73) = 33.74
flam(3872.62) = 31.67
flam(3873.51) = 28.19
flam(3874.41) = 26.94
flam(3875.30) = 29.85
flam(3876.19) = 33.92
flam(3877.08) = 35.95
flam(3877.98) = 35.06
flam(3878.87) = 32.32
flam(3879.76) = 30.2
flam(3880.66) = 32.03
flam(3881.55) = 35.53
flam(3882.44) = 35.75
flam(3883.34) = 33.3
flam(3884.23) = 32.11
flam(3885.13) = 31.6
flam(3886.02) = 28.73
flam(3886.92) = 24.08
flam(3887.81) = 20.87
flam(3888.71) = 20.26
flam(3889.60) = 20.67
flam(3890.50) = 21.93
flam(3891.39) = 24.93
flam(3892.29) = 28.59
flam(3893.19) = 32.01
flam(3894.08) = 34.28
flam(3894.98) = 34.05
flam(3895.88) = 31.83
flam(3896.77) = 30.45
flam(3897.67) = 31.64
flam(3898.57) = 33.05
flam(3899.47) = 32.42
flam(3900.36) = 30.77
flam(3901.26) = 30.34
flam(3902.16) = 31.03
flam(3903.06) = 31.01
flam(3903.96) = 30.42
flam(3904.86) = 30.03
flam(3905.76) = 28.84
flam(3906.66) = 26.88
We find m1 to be -4.8 AA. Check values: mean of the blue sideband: 23.6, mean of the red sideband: 29.2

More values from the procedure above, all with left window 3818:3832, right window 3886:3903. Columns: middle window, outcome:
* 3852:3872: -4.4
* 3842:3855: -3.1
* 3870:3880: -1.7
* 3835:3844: 2.6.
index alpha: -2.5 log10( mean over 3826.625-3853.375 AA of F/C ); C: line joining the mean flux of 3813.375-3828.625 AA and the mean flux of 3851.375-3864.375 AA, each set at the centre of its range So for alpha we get 0.210 mag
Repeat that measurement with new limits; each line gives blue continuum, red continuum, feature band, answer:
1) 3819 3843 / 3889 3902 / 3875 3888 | -0.139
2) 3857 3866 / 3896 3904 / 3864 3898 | -0.007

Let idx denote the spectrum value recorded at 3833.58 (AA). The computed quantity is 16.04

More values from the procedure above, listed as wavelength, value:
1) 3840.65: 17.39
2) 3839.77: 17.31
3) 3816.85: 23.01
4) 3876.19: 33.92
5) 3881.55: 35.53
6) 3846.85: 36.05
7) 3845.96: 33.86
